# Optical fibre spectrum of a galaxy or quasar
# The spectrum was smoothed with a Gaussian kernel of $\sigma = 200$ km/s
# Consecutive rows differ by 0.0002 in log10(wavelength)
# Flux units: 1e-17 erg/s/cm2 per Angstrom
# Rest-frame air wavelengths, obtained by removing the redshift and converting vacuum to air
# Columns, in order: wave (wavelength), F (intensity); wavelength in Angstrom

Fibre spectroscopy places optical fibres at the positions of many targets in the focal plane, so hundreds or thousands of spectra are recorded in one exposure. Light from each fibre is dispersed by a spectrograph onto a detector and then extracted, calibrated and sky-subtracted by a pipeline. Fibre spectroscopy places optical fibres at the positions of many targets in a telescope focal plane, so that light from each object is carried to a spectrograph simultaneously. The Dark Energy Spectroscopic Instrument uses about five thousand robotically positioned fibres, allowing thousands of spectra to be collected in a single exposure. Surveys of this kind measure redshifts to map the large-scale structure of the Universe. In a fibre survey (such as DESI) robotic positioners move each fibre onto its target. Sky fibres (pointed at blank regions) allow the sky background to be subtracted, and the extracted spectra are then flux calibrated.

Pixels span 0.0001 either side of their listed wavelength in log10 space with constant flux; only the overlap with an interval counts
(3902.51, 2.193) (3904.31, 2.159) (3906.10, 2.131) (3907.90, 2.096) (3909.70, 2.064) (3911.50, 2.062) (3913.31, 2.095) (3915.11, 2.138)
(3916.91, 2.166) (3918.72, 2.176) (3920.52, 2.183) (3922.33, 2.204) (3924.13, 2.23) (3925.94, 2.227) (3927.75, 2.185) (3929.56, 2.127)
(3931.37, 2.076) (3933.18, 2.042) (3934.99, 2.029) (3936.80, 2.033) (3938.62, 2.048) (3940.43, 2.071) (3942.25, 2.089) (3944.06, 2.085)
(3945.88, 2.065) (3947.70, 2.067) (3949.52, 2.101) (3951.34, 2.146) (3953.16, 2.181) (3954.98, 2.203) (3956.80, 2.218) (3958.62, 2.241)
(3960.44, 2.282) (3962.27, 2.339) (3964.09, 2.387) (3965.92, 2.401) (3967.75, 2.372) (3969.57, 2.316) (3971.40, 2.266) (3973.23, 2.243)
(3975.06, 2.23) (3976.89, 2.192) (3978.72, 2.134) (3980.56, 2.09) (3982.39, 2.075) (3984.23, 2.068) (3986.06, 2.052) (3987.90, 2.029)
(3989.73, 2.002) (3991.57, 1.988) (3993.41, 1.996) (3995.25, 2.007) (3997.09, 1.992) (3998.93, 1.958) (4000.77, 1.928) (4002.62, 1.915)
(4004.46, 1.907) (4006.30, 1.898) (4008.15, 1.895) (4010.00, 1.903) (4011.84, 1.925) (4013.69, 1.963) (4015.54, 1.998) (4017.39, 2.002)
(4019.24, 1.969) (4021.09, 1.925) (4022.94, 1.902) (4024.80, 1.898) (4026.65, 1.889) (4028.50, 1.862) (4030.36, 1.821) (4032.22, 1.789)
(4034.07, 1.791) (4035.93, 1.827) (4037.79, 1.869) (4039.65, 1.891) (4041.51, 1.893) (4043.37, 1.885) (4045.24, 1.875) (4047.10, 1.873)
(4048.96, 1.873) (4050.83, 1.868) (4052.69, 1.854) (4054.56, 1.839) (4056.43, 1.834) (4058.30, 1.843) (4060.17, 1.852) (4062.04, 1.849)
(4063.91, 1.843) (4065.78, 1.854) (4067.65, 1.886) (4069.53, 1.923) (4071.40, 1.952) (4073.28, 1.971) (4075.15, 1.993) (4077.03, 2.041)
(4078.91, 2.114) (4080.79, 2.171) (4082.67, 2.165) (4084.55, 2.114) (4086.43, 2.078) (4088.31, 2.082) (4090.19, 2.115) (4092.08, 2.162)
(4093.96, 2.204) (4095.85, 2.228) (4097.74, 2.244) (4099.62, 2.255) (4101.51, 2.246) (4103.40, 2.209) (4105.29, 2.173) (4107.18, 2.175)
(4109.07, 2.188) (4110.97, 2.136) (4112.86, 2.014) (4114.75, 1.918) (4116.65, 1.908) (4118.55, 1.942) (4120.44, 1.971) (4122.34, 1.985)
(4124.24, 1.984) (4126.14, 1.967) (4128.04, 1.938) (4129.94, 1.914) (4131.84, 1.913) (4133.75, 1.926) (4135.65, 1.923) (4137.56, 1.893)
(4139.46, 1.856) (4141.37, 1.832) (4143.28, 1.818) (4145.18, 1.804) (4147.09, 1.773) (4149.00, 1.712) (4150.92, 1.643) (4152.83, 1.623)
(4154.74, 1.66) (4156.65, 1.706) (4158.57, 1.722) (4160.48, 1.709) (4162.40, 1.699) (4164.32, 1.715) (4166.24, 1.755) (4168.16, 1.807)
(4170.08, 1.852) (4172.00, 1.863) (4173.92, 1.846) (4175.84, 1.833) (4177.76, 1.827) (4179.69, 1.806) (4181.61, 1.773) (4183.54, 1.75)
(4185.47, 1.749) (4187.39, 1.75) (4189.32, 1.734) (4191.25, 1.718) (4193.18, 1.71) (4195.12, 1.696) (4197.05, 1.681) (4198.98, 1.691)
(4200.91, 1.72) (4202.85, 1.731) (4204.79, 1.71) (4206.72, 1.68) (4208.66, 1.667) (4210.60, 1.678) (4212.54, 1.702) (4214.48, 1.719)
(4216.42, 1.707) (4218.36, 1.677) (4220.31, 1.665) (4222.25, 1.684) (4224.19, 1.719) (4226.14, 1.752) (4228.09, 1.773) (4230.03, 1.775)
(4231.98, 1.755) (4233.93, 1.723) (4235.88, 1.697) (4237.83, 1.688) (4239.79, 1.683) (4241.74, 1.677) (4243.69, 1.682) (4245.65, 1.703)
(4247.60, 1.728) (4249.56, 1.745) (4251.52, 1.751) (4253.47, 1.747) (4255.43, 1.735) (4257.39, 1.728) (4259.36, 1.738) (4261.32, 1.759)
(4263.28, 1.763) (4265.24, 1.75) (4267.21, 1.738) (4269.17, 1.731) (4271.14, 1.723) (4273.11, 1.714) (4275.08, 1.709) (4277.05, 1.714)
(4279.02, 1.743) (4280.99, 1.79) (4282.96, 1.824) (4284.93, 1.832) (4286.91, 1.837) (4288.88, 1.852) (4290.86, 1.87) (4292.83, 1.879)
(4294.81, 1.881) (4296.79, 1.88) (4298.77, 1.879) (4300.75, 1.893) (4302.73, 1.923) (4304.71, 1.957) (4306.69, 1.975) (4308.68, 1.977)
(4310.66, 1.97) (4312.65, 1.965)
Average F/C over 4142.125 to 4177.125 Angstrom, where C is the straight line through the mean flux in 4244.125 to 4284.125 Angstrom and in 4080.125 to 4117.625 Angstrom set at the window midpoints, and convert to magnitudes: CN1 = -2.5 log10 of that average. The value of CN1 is 0.14 mag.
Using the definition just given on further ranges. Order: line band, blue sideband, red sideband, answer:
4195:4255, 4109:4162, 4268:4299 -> 0.071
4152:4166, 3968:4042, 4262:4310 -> 0.124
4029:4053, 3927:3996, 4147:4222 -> 0.080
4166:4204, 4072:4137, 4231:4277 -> 0.071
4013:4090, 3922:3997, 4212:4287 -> 0.048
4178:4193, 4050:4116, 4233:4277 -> 0.058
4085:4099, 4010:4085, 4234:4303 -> -0.147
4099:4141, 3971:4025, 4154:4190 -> -0.098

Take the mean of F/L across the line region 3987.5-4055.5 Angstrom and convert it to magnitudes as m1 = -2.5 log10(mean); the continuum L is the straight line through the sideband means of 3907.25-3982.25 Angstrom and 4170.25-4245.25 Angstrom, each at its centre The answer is 0.07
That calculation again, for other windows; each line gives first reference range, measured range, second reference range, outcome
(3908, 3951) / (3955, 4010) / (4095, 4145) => -0.02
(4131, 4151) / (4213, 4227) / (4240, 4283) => 0.04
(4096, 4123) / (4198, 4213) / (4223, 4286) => 0.10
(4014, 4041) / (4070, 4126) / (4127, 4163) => -0.14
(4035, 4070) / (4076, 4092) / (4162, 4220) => -0.15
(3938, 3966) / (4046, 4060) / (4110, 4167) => 0.08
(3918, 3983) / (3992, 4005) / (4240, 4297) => 0.08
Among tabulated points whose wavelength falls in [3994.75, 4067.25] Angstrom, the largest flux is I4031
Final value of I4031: 2.007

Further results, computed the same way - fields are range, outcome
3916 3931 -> 2.23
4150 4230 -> 1.863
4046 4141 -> 2.255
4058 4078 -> 2.041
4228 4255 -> 1.775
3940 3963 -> 2.339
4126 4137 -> 1.967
